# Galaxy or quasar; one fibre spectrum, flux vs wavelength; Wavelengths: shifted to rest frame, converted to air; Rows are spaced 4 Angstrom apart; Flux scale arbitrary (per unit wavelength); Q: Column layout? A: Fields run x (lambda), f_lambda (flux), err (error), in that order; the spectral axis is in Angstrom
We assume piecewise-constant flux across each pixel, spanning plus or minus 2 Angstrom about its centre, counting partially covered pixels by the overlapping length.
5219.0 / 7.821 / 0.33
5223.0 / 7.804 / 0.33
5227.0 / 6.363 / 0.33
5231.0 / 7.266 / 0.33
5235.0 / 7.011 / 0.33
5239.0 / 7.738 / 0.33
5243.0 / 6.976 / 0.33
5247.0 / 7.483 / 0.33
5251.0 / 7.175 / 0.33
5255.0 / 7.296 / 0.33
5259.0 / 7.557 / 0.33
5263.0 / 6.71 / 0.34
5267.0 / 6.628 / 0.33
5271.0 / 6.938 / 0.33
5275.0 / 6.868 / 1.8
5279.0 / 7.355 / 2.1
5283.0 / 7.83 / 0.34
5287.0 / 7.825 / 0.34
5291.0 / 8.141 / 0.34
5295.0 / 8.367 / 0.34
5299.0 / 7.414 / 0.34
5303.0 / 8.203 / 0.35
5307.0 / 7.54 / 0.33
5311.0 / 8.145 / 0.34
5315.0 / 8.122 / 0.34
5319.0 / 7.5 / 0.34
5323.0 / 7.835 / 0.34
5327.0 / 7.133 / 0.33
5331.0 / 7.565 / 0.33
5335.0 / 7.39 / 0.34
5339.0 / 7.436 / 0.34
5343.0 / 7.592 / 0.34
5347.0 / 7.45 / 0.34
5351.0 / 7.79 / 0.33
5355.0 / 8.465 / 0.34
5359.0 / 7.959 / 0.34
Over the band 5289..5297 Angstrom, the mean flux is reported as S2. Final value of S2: 8.25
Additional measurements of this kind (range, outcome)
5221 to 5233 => 7.14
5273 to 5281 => 7.11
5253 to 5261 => 7.43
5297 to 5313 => 7.83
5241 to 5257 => 7.23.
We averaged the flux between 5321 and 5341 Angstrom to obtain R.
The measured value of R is 7.47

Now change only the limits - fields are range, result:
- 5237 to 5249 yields 7.4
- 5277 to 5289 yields 7.67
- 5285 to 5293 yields 7.98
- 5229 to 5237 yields 7.14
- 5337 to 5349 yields 7.49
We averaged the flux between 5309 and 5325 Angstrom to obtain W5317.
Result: 7.9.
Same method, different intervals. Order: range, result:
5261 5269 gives 6.67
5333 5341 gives 7.41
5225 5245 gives 7.07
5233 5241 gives 7.37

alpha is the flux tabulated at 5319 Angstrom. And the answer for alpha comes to 7.5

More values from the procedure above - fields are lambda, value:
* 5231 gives 7.266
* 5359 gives 7.959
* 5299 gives 7.414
